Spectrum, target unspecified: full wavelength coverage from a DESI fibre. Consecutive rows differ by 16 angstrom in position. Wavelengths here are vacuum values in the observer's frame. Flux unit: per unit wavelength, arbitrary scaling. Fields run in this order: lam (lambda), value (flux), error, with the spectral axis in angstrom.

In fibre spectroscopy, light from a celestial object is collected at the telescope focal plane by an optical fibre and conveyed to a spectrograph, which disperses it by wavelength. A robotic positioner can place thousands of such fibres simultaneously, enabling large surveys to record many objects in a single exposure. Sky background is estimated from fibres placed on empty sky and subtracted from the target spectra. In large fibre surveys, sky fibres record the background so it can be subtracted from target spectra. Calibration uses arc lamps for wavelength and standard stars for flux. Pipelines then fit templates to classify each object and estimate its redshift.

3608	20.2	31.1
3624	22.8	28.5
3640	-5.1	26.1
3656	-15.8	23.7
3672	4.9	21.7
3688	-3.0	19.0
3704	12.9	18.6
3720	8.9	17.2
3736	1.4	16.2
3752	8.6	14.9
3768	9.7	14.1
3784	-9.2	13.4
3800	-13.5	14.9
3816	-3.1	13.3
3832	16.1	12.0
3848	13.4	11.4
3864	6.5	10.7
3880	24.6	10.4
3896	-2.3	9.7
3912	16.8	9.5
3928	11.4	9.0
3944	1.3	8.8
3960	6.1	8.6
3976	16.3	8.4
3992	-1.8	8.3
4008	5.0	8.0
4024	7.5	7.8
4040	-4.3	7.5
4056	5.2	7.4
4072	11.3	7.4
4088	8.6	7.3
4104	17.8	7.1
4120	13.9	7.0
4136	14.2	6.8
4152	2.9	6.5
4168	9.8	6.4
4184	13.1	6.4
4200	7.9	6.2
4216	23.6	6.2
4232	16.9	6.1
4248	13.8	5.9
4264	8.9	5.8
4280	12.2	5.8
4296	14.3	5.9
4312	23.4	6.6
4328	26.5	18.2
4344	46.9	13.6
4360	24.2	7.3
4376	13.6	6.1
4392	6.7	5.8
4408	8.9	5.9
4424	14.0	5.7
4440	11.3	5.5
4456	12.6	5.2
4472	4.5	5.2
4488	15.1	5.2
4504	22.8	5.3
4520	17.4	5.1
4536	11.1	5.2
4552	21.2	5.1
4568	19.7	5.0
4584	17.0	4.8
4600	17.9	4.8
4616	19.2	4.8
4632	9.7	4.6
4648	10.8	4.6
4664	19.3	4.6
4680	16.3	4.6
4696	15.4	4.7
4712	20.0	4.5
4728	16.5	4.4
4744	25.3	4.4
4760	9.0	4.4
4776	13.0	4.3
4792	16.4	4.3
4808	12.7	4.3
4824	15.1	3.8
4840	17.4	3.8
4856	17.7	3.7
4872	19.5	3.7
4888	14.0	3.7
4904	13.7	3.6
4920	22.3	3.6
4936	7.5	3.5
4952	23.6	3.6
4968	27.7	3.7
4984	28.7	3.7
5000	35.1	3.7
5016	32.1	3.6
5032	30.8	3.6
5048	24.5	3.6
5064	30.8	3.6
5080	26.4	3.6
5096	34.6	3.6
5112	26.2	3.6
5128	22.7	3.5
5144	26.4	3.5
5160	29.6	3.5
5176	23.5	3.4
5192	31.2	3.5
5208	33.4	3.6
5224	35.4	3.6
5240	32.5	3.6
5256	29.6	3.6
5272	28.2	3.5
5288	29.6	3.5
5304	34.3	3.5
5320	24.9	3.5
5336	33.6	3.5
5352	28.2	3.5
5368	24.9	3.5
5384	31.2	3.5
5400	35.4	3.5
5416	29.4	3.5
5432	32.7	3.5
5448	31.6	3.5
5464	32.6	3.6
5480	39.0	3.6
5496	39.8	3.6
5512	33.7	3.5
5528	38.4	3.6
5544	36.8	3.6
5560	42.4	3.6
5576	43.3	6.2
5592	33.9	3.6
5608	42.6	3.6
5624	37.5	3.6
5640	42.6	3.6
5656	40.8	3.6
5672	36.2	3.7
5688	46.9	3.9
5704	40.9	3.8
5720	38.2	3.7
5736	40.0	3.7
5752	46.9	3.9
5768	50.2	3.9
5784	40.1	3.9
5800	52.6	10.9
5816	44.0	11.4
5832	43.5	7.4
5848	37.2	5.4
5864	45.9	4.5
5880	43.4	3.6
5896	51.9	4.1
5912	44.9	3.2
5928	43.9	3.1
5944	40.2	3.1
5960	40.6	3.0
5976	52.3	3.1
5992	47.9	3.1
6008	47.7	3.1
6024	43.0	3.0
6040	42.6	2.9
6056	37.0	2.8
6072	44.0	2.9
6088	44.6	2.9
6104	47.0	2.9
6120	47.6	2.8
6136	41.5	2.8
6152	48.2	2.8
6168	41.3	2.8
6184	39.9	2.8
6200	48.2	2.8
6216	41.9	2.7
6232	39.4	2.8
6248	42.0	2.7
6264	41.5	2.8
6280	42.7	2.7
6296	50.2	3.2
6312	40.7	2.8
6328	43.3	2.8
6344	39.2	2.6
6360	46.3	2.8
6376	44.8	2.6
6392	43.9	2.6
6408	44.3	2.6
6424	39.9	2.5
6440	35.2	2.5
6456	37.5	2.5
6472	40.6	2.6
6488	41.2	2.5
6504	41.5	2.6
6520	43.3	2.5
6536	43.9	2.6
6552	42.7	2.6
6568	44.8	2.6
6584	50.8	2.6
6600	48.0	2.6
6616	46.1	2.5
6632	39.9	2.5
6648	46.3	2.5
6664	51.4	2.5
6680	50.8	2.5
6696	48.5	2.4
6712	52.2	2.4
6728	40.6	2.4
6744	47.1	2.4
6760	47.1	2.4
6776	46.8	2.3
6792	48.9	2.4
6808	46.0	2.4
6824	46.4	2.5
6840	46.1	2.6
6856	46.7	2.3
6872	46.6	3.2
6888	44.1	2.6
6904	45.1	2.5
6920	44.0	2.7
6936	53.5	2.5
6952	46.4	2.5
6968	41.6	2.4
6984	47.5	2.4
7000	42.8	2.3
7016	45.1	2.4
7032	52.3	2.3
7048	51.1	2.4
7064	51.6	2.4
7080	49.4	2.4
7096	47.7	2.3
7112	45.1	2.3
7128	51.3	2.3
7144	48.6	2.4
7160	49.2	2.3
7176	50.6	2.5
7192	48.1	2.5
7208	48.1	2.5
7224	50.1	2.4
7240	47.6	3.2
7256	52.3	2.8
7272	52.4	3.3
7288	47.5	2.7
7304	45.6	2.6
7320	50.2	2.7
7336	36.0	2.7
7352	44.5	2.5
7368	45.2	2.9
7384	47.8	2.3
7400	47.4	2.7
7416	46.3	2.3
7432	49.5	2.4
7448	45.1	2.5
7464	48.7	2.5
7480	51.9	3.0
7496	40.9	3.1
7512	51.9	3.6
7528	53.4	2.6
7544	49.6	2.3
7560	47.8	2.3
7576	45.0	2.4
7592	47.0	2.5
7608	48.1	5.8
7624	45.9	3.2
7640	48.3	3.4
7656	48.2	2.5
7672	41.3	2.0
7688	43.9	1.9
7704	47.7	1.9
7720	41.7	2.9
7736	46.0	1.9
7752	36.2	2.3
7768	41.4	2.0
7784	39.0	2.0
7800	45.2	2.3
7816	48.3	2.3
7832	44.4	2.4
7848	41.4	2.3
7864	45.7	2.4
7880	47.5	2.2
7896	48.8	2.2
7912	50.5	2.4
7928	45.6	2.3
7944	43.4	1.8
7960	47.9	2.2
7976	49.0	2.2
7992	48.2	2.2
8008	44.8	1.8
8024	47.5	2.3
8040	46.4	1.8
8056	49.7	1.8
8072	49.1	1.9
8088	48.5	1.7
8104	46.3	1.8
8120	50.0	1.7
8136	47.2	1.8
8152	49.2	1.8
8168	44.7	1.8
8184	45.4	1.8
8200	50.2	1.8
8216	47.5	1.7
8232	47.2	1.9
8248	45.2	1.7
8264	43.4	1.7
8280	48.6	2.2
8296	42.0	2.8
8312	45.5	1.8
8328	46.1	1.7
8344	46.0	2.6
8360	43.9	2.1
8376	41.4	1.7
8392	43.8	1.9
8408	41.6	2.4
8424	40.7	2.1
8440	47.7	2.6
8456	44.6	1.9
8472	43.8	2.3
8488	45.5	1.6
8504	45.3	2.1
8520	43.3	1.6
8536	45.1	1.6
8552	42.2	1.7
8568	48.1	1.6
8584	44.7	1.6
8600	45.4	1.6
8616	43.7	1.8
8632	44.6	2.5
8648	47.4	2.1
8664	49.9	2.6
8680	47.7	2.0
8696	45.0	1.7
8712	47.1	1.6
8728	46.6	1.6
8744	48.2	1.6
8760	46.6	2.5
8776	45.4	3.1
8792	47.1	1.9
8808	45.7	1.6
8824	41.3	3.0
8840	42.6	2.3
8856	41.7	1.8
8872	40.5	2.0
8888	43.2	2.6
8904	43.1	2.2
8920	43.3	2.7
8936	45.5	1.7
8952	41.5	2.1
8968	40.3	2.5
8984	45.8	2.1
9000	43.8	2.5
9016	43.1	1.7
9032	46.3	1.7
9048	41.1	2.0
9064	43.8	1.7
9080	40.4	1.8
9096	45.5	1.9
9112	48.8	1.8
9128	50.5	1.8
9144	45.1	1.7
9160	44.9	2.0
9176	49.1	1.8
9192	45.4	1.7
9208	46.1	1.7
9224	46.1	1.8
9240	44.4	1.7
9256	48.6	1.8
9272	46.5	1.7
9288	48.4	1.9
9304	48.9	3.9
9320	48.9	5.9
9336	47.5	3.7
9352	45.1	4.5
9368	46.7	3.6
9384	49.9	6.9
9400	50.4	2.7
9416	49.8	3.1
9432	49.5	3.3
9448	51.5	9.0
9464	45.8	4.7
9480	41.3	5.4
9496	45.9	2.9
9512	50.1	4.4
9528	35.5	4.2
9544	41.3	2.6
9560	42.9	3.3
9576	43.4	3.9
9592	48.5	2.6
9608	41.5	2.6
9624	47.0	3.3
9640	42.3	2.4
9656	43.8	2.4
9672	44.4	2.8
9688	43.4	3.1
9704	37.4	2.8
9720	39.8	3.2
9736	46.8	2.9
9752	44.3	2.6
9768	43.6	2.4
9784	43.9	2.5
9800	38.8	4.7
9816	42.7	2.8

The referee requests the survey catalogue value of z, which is 0.245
